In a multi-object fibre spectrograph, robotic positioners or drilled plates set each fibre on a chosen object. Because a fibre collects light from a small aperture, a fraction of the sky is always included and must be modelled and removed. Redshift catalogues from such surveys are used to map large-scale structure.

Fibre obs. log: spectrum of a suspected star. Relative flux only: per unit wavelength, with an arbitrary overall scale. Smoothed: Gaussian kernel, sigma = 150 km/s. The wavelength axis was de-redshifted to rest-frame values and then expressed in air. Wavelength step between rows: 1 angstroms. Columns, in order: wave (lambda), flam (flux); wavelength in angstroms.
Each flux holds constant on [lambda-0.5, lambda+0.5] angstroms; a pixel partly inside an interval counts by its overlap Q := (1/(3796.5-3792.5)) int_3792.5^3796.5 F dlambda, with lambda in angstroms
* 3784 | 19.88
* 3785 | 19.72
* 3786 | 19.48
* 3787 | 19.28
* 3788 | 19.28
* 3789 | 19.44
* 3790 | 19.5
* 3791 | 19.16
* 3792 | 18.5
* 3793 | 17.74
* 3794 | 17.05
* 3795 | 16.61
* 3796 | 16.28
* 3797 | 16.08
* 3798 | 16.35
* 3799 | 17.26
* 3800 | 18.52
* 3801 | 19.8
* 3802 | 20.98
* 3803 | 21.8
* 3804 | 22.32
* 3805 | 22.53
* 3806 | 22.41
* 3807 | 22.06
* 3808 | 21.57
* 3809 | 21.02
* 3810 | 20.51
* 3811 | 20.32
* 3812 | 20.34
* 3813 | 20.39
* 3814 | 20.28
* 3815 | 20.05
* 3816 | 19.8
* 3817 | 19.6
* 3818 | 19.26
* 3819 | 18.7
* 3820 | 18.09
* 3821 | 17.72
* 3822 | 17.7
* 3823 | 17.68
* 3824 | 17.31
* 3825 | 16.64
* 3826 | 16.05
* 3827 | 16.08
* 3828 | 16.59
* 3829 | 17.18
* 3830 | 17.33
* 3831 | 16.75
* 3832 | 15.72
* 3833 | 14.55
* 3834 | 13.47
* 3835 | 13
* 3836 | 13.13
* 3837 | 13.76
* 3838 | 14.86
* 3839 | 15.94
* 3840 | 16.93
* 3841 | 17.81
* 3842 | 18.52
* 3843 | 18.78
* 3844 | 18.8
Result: 16.9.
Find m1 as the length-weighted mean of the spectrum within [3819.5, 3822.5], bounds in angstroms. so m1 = 17.8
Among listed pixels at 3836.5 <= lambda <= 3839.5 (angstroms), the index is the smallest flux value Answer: 13.76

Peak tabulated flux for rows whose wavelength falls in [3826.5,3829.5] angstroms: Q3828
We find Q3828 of 17.18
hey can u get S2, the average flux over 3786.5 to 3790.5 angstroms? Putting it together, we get 19.4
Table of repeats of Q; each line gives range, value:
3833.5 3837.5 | 13.3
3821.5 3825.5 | 17.3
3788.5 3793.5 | 18.9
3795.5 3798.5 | 16.2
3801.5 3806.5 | 22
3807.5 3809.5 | 21.3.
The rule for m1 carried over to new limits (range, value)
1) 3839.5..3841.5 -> 17.4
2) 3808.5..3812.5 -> 20.5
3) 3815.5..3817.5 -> 19.7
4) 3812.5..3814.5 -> 20.3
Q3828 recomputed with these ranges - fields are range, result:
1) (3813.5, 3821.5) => 20.28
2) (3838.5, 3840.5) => 16.93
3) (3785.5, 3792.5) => 19.5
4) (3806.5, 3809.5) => 22.06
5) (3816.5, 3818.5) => 19.6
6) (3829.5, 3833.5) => 17.33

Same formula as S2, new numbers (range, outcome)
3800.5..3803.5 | 20.9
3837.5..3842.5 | 16.8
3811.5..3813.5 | 20.4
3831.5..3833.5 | 15.1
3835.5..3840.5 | 14.9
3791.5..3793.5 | 18.1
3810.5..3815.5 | 20.3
